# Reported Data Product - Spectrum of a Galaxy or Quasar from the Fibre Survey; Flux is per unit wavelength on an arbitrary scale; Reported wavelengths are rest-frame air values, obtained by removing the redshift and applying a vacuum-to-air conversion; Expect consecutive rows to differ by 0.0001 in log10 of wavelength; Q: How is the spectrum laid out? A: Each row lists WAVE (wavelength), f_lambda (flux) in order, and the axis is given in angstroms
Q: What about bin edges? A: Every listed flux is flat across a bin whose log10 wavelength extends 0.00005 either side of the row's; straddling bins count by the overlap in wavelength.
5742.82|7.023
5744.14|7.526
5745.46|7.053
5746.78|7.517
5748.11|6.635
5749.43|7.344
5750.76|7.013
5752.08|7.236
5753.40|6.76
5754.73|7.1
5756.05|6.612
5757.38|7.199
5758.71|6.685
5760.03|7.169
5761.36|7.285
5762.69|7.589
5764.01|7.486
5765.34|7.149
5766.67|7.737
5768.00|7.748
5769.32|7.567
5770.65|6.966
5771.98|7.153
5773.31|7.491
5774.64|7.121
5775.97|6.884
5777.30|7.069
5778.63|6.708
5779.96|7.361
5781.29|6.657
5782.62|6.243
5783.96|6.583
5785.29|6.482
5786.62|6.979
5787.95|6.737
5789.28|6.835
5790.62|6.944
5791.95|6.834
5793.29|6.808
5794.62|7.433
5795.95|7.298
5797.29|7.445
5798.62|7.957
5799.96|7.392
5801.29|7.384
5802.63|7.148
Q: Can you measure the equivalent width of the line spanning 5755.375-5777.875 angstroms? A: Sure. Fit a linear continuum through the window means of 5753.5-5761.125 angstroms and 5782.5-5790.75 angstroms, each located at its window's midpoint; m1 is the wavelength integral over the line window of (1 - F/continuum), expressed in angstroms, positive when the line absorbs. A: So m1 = -1.2 angstroms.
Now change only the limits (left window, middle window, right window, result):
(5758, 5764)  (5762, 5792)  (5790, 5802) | 0.8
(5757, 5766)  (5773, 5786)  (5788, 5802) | 0.7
